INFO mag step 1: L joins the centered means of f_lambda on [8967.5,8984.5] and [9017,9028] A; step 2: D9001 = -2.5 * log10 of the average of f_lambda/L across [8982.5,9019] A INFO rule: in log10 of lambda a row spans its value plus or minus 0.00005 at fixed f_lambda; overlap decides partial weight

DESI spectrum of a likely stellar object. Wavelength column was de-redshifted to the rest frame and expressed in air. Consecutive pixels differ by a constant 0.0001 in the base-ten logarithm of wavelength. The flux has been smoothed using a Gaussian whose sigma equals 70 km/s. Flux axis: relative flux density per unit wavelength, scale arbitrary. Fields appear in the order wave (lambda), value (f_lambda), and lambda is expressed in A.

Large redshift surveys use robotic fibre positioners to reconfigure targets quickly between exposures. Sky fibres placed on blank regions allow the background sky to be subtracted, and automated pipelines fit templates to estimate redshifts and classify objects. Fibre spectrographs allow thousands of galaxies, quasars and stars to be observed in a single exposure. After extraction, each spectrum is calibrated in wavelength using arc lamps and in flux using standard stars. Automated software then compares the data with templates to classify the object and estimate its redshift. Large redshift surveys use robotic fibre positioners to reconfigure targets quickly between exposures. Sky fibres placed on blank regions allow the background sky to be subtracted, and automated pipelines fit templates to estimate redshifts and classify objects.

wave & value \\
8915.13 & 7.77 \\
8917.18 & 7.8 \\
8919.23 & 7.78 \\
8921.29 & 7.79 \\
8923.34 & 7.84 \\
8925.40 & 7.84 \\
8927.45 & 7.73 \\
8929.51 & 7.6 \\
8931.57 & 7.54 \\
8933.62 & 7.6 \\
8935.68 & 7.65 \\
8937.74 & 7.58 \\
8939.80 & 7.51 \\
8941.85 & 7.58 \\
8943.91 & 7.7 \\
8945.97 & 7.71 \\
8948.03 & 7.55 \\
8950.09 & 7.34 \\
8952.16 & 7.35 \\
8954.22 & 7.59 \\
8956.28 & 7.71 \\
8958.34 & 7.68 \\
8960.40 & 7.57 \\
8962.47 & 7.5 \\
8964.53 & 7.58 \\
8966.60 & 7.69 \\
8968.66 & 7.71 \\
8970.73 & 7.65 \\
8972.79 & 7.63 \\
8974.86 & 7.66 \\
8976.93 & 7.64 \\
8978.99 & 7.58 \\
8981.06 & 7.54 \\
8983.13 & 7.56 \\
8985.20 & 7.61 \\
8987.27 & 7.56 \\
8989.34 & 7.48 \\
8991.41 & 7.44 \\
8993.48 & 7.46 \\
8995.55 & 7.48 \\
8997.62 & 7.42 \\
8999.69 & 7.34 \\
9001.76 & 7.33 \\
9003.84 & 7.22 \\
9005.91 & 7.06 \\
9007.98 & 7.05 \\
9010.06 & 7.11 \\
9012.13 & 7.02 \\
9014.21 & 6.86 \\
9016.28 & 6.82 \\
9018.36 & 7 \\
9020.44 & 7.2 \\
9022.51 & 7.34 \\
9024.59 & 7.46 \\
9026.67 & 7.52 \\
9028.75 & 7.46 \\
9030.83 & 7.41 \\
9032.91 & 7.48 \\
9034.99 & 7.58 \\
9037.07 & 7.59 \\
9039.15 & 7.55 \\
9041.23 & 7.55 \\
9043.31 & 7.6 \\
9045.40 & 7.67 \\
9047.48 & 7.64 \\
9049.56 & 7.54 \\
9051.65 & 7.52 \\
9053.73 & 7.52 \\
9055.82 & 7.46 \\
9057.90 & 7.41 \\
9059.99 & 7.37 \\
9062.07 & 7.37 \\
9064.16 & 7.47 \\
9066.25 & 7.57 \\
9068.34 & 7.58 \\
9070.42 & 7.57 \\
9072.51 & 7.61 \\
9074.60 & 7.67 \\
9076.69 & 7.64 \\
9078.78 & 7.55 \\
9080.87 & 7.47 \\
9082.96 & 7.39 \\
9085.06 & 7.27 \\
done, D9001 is 0.027 mag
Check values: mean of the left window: 7.62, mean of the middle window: 7.27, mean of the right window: 7.29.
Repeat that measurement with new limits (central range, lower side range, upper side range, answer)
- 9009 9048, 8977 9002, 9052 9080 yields 0.022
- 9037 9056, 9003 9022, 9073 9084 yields -0.038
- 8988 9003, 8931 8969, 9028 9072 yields 0.020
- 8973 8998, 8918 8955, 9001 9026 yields -0.034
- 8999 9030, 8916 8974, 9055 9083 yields 0.056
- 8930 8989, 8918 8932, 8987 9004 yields -0.001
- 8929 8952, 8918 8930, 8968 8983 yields 0.022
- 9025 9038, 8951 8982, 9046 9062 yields 0.003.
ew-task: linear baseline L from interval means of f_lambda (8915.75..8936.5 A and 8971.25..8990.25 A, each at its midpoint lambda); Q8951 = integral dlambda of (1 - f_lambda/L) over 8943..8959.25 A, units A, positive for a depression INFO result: 0.17 A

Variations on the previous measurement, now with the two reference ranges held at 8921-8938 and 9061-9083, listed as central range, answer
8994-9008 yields 0.6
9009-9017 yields 0.7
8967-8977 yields 0.0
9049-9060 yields 0.1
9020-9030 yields 0.2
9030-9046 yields 0.1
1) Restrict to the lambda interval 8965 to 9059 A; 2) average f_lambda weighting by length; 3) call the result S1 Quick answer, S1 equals 7.43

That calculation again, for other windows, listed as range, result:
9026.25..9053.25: 7.55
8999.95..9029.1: 7.17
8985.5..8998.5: 7.48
